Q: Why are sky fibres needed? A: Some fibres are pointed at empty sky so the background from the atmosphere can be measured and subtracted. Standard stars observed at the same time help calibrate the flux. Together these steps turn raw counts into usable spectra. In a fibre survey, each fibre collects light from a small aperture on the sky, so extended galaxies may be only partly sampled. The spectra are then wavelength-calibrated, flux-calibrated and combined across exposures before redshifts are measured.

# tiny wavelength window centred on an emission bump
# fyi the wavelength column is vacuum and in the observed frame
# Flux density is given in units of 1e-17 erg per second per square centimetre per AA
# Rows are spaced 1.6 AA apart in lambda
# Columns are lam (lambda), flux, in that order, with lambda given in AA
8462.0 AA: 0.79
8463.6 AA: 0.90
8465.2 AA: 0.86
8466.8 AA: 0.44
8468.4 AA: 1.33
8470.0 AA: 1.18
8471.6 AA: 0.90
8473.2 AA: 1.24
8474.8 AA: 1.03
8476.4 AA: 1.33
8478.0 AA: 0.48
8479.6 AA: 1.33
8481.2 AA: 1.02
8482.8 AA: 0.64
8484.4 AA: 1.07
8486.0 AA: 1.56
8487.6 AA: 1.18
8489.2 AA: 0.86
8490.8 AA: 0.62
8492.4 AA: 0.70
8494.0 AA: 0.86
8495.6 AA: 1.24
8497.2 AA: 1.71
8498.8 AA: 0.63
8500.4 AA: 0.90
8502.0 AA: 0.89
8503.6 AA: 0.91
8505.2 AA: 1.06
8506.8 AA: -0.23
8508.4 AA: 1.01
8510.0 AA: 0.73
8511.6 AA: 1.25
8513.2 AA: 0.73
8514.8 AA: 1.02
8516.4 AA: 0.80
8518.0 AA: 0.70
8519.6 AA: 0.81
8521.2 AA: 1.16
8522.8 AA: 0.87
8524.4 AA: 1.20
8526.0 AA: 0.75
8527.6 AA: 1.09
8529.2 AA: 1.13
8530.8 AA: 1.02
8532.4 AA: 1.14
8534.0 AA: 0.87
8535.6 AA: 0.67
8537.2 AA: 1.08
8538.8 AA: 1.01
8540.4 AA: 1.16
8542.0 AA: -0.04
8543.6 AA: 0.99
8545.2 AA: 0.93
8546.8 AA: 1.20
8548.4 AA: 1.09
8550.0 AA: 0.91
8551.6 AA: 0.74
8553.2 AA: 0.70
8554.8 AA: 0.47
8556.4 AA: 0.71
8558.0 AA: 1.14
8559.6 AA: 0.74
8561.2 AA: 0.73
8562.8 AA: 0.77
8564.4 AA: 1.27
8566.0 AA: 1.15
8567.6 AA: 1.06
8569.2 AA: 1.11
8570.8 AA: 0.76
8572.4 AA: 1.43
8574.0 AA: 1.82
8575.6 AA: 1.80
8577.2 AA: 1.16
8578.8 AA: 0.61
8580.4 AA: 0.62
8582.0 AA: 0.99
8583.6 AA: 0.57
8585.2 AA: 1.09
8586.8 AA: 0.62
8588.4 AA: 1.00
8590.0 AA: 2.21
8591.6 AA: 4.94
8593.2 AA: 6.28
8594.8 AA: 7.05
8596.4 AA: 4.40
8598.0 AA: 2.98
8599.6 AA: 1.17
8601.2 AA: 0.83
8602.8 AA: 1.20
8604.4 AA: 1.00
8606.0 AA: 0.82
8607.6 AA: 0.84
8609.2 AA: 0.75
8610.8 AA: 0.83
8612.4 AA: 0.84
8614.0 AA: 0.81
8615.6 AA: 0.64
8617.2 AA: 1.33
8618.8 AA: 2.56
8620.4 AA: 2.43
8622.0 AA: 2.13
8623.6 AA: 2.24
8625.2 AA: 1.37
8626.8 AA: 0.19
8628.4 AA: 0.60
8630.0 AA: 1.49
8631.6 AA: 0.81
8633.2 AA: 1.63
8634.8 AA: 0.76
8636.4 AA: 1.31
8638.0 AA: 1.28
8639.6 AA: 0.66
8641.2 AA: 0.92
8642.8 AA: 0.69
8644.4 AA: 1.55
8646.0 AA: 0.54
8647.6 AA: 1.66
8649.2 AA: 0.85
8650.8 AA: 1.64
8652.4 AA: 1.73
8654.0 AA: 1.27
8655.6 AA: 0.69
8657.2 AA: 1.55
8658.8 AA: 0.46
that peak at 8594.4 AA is H-alpha 6563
